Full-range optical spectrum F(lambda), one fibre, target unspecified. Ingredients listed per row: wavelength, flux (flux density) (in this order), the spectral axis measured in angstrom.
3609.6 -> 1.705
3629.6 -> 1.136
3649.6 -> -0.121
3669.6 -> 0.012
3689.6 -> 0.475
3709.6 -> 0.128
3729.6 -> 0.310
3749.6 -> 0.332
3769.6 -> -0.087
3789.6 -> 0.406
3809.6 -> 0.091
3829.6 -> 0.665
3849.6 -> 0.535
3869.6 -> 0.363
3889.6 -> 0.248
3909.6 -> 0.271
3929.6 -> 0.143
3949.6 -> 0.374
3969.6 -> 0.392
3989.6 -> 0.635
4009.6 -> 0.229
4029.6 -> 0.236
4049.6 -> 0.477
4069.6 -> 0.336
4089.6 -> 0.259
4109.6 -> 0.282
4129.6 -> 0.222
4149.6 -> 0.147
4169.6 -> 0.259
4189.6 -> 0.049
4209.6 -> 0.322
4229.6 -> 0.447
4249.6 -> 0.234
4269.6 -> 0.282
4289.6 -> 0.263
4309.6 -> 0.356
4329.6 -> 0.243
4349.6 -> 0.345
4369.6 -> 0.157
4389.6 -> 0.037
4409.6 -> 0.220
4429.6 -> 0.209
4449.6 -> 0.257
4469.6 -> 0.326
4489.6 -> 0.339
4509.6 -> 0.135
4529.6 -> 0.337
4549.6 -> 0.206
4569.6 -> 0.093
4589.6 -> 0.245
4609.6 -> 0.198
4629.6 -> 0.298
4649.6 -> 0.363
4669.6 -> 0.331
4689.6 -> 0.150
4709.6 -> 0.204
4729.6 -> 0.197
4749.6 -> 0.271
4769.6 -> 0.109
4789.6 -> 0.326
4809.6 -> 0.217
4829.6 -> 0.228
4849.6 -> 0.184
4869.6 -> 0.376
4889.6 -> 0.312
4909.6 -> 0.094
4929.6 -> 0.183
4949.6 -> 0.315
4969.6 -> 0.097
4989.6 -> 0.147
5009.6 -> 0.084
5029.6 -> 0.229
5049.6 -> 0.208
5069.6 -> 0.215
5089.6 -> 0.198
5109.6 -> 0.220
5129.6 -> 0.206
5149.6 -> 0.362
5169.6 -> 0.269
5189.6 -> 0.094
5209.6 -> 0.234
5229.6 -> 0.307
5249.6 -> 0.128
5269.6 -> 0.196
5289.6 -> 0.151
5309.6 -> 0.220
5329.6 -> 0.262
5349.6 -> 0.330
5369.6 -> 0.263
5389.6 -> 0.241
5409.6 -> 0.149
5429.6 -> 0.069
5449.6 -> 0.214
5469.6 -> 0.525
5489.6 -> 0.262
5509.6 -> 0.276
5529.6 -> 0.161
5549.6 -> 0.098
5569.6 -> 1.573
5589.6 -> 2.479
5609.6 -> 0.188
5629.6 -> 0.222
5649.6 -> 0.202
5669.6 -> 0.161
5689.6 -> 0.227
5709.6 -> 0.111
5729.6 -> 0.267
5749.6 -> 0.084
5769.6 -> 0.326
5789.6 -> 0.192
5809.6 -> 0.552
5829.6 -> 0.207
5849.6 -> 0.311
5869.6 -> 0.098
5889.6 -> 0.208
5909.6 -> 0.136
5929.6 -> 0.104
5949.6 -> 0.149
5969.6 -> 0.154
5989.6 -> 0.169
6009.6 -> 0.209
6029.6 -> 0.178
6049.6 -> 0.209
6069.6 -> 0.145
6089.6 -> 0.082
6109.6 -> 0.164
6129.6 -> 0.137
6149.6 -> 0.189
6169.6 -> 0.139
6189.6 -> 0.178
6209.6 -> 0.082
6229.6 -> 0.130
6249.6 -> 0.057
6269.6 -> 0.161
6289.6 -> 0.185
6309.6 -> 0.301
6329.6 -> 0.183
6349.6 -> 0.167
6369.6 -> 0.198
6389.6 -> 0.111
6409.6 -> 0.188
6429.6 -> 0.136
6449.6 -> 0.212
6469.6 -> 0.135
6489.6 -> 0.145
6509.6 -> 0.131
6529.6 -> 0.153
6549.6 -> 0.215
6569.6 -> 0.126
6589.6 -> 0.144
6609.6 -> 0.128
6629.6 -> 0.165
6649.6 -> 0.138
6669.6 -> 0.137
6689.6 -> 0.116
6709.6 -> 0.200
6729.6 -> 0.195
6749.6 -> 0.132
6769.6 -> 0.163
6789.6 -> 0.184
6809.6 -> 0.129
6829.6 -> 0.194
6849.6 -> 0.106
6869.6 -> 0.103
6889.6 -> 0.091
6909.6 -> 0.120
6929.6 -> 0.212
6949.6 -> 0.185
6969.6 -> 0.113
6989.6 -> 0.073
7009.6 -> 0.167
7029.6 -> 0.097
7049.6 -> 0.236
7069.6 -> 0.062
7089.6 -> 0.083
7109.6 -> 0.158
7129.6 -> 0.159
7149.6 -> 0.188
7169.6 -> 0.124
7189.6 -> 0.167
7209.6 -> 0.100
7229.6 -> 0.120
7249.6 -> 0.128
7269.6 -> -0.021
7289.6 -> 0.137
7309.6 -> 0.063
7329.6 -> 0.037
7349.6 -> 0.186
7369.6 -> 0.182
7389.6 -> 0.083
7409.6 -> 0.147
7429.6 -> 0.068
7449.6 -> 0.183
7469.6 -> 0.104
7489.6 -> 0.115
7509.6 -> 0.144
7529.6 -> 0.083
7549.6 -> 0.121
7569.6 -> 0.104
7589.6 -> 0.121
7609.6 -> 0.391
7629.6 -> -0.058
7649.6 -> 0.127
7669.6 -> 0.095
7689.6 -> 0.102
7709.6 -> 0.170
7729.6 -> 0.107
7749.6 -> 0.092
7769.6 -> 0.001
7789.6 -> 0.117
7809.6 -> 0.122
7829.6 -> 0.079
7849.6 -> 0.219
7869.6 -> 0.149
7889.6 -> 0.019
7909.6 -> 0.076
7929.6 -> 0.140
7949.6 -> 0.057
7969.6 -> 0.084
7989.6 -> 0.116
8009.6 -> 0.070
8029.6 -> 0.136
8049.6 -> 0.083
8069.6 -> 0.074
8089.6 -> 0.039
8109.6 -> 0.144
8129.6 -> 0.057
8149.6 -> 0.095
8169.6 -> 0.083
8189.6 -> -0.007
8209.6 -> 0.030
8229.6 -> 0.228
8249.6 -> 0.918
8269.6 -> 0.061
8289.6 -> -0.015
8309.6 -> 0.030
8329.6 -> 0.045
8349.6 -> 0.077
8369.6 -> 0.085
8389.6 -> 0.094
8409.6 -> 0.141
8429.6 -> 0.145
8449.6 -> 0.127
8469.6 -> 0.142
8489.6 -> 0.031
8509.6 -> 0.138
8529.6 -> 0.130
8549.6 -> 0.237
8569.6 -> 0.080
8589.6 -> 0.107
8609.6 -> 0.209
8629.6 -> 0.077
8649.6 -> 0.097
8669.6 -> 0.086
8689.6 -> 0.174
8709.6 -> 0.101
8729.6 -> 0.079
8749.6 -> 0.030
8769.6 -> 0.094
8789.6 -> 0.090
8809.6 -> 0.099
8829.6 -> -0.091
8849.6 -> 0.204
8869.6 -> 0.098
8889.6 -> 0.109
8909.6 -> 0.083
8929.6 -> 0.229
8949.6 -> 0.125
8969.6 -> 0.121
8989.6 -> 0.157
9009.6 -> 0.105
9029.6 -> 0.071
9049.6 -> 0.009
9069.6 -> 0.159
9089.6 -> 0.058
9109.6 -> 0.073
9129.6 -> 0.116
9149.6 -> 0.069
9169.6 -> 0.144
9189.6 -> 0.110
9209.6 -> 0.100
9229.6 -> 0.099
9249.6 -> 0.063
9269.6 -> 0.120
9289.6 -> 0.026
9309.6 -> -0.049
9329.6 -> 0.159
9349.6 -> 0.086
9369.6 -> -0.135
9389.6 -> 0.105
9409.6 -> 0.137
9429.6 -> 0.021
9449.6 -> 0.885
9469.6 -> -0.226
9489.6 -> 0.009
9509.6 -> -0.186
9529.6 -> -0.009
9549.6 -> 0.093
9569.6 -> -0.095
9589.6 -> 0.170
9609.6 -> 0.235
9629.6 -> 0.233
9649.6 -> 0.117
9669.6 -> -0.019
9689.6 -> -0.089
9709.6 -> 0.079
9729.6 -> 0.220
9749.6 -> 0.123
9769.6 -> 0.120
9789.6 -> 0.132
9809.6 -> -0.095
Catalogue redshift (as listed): 1.211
